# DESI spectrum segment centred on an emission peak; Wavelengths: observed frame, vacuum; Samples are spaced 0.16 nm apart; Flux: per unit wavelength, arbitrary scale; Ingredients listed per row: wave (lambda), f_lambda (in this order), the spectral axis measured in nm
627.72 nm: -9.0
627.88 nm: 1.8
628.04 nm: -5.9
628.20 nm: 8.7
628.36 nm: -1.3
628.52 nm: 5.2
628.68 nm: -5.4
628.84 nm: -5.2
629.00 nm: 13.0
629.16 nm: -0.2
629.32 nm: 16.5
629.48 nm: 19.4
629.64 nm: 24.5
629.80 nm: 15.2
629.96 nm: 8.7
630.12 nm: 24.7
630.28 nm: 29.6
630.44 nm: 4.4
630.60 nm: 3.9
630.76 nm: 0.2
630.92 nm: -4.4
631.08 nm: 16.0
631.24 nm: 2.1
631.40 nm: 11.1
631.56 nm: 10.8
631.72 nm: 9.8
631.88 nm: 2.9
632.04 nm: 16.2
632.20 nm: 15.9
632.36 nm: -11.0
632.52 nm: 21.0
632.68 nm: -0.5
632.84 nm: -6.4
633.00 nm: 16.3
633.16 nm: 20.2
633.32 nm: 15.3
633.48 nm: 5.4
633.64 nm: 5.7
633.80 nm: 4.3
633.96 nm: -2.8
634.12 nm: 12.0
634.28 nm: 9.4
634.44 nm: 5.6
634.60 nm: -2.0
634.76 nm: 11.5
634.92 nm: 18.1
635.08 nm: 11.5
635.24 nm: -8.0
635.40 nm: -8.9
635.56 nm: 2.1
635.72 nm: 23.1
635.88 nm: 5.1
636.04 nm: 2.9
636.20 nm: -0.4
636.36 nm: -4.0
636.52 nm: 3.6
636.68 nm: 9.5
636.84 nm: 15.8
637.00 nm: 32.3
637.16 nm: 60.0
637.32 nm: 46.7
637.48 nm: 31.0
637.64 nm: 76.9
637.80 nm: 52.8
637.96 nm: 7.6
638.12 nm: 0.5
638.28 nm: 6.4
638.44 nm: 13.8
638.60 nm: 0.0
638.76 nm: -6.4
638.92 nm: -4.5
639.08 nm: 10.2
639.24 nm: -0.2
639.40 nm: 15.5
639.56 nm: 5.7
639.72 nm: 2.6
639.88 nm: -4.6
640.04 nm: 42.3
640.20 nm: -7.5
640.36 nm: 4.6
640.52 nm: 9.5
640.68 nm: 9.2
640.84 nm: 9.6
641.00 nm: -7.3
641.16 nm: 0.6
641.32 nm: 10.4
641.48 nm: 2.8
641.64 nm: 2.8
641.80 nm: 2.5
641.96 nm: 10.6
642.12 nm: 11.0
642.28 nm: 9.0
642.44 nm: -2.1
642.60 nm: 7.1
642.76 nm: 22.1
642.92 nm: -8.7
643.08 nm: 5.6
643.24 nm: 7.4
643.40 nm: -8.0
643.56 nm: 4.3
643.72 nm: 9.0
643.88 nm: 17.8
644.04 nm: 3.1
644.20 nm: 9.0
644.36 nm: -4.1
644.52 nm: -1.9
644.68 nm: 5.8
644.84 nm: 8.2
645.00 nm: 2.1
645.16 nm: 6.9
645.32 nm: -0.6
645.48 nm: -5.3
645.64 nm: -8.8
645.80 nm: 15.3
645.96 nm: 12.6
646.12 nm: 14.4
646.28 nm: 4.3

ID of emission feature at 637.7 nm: [O II]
